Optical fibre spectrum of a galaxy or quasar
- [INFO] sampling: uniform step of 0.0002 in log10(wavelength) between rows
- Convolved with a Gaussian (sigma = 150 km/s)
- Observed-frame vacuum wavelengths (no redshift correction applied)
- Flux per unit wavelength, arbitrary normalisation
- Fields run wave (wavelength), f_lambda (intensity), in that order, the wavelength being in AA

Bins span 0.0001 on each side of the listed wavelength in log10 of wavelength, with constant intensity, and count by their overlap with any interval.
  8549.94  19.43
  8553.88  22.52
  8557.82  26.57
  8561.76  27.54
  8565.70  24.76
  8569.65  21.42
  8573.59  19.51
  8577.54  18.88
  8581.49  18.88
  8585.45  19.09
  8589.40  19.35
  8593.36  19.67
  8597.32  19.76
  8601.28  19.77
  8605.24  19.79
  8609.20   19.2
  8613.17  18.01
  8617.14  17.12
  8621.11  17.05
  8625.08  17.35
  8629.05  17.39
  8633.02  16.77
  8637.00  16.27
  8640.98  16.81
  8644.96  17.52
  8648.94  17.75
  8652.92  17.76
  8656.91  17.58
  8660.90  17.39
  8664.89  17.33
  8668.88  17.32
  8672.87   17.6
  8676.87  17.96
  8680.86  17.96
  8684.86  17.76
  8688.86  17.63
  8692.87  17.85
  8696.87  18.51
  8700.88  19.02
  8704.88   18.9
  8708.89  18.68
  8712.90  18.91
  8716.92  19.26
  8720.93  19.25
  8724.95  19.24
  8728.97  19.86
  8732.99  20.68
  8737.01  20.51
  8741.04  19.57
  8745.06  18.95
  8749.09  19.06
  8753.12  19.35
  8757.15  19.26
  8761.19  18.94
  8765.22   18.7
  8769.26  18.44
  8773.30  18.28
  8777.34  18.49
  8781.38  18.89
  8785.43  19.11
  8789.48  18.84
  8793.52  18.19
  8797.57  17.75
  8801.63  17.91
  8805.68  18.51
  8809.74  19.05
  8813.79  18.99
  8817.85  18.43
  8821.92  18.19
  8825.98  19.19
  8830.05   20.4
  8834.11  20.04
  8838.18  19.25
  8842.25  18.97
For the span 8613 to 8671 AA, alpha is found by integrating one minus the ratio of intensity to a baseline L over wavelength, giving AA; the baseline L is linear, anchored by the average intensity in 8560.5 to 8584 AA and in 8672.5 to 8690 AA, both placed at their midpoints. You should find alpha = 5.69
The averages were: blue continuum 21.6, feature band 17.3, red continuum 17.8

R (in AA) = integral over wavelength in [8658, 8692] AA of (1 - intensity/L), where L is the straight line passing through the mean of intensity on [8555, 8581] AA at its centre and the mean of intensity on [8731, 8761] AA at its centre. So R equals 5.3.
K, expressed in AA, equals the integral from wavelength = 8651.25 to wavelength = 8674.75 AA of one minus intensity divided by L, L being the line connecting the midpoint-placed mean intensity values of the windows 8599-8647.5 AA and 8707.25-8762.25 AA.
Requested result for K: 1.1 AA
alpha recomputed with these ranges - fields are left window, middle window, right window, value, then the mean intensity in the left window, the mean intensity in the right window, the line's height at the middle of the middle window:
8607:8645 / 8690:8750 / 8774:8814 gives -3.9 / 17.4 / 18.5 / 18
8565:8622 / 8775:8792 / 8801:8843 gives 0.3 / 19.4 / 19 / 19.1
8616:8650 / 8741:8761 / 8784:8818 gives -1.2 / 17.1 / 18.5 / 18.1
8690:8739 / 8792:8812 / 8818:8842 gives 1.0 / 19.2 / 19.3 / 19.3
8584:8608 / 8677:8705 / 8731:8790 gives 1.7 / 19.6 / 19.1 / 19.3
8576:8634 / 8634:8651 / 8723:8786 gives 1.5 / 18.6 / 19.2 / 18.7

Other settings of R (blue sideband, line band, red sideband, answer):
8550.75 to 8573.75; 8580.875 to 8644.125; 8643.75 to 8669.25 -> 6.92 AA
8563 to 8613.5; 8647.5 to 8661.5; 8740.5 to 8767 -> 1.44 AA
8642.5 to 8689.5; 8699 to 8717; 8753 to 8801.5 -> -0.92 AA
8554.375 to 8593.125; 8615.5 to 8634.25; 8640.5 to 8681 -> 2.06 AA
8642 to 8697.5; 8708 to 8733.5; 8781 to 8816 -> -1.90 AA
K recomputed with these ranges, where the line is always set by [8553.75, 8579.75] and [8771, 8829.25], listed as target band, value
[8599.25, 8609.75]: 1.3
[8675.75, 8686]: 1.5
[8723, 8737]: -0.1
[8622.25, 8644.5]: 4.9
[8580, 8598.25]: 2.6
